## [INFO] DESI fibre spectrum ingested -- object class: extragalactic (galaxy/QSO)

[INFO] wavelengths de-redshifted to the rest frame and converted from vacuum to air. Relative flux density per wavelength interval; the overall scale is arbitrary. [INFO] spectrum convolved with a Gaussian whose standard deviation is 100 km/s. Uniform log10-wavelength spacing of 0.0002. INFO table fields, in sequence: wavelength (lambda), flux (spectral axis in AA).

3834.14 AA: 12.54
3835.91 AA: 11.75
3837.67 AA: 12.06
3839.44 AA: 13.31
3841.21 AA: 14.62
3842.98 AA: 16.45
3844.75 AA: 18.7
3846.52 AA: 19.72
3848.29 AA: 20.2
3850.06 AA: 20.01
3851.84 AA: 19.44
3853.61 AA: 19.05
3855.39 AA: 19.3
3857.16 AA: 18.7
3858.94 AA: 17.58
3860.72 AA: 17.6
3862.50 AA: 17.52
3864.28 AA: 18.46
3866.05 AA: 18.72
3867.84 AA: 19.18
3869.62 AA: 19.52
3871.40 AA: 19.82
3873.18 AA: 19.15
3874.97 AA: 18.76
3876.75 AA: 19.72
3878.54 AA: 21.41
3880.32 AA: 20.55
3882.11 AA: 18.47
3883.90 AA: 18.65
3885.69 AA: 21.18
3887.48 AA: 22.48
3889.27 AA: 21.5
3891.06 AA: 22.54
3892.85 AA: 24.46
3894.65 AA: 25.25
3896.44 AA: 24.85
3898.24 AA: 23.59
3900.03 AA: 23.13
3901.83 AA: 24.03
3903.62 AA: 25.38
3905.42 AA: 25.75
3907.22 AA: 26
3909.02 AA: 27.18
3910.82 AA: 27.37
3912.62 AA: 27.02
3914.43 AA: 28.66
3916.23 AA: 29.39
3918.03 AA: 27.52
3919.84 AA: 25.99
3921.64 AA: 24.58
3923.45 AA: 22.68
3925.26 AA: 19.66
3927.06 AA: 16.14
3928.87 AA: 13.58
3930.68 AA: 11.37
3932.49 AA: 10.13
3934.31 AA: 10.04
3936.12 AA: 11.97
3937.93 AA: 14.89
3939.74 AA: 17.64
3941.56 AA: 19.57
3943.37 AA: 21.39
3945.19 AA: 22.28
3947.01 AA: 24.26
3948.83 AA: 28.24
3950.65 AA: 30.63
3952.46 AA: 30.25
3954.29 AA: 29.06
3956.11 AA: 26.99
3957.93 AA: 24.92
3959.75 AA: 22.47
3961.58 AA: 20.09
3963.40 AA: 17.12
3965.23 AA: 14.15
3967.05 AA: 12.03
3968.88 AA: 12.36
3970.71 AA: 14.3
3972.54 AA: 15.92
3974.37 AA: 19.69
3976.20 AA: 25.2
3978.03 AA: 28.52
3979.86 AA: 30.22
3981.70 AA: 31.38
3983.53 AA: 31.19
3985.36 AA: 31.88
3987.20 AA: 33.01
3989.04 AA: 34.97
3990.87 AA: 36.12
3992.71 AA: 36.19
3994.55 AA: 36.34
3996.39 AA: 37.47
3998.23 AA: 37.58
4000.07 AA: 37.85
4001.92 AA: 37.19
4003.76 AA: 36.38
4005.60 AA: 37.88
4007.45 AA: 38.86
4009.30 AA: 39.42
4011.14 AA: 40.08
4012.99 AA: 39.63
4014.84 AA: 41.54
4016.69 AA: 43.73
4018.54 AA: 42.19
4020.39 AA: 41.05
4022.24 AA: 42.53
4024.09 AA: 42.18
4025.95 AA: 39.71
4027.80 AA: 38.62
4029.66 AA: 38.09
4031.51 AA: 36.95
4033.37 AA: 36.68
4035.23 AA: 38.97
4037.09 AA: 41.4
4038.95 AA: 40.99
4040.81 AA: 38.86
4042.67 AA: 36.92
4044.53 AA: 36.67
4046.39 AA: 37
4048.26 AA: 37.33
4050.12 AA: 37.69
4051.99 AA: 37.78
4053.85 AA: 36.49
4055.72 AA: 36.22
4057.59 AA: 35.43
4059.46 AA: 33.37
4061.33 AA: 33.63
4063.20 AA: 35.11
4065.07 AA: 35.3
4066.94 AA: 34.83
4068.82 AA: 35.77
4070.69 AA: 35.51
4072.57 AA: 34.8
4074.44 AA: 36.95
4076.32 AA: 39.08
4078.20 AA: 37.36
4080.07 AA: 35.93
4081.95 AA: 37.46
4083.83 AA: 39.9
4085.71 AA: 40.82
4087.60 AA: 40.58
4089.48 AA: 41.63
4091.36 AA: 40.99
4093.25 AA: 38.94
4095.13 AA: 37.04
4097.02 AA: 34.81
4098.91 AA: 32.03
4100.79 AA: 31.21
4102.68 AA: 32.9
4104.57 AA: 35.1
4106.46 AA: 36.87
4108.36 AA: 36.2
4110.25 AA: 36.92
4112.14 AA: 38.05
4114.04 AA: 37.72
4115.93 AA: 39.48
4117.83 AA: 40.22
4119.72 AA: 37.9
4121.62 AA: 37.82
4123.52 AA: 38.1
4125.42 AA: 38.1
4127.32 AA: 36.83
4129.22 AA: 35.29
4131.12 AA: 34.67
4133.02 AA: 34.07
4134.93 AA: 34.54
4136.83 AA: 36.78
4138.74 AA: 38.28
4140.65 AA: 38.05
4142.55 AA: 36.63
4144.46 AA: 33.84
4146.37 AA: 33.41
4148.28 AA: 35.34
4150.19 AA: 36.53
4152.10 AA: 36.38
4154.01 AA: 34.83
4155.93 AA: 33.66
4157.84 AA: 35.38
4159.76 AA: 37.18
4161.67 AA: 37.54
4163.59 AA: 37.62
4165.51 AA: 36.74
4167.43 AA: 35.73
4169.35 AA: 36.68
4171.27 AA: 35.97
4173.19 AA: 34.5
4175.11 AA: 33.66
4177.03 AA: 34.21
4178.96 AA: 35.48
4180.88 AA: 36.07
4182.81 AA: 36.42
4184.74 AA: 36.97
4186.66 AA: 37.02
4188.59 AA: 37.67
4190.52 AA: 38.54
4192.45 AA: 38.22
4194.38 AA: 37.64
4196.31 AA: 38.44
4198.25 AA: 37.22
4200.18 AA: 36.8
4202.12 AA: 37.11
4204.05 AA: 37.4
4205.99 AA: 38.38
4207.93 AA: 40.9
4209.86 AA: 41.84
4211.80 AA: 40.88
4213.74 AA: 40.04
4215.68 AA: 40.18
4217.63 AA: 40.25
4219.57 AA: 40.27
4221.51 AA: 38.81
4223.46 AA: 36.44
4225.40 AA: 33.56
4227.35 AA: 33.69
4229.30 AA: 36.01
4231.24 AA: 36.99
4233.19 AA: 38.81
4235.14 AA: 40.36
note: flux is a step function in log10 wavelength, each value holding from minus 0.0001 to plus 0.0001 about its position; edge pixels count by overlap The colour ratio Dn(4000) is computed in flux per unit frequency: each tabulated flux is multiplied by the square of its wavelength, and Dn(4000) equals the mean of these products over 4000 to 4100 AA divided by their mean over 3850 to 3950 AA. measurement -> 2.0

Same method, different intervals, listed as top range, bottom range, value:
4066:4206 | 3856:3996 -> 1.79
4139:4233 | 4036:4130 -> 1.05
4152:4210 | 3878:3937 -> 1.93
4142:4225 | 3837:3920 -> 2.02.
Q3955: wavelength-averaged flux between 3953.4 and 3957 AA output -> 28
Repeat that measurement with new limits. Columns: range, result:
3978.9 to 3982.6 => 30.7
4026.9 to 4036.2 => 37.9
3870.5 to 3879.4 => 19.8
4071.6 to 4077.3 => 36.9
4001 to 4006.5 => 37.2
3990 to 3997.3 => 36.5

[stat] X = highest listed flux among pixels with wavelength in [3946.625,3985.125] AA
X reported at 31.38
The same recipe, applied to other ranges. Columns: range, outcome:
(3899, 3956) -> 30.63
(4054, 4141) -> 41.63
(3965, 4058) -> 43.73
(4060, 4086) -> 40.82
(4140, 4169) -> 38.05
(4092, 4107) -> 38.94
